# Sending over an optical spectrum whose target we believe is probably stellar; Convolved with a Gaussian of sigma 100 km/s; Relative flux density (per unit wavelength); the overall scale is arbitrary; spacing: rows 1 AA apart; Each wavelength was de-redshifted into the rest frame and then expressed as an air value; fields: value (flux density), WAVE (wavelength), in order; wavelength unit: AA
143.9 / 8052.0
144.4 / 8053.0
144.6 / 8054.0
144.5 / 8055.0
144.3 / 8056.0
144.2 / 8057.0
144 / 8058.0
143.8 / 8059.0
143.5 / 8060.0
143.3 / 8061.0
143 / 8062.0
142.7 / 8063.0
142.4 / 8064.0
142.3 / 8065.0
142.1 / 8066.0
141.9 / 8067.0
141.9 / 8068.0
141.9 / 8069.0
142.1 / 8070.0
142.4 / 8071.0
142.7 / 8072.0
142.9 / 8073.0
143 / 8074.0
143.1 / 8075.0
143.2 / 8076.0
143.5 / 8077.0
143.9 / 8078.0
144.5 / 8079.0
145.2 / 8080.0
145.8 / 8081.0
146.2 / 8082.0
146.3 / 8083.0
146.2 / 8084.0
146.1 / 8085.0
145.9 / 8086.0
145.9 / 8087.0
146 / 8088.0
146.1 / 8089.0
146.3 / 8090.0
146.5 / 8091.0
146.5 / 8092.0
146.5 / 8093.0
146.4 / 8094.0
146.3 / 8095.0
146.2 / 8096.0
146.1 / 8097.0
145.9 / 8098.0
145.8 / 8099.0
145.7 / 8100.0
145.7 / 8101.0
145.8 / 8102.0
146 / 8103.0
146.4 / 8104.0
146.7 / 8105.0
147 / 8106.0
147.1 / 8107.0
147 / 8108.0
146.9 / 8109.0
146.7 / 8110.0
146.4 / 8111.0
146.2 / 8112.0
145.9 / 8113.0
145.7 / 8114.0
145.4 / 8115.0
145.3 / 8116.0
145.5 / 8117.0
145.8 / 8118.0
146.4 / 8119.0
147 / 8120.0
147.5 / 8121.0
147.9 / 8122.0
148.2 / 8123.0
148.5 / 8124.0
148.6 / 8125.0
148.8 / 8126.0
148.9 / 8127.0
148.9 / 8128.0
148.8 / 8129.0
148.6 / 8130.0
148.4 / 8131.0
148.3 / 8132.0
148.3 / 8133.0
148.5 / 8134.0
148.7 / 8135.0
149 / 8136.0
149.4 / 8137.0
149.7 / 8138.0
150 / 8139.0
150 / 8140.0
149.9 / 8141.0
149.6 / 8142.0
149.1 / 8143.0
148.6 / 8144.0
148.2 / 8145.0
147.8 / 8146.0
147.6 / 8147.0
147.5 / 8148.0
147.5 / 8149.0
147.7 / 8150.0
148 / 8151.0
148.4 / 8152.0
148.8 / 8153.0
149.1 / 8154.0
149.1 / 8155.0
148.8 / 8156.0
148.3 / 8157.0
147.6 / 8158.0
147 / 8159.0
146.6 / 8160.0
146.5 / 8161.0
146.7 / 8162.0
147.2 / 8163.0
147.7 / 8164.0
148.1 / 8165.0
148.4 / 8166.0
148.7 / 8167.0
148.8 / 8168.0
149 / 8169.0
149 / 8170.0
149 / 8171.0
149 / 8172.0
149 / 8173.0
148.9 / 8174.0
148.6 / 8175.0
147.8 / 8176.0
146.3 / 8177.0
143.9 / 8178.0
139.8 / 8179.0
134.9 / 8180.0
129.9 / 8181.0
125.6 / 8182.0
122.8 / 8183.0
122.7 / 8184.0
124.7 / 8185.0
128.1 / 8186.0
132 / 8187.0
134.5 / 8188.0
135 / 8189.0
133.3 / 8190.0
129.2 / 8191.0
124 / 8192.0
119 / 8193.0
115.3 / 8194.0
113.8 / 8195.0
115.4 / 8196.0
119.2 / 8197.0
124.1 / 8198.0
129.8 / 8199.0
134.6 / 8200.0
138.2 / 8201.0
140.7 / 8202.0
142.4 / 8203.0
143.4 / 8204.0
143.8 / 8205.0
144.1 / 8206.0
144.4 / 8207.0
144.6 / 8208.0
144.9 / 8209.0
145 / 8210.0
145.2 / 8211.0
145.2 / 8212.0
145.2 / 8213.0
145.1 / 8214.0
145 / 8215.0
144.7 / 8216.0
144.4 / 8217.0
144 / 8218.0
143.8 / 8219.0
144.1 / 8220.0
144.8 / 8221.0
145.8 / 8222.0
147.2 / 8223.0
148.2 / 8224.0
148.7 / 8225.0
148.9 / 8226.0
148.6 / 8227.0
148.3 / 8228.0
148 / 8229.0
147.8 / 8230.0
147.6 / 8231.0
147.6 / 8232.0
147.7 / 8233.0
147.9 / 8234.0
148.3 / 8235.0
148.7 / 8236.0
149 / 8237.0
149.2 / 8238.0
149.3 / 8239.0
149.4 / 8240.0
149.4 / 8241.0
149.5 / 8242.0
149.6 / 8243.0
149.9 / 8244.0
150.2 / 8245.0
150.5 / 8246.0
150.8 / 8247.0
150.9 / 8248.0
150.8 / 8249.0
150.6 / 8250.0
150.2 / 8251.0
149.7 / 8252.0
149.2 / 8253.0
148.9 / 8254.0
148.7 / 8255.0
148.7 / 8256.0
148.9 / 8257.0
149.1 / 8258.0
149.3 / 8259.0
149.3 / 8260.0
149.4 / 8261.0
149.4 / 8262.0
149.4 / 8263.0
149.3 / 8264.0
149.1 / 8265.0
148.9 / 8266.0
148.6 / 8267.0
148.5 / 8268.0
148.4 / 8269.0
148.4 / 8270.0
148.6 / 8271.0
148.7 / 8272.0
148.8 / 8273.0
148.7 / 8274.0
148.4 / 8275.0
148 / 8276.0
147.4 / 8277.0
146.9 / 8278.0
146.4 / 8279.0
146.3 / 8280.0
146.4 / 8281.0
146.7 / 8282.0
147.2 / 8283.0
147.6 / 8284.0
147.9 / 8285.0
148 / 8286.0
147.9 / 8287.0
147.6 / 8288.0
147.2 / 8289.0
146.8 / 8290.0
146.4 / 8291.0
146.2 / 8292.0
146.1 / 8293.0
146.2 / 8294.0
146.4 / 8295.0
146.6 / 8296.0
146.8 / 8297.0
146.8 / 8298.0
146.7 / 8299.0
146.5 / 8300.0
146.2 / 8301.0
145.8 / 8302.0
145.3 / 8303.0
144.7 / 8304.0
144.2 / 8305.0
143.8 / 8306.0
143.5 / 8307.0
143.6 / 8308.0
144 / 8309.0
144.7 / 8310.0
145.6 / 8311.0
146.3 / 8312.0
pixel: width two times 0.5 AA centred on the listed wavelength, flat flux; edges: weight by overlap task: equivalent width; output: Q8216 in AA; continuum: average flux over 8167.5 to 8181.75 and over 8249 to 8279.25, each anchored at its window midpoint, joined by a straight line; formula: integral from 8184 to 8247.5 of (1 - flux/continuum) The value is 2.44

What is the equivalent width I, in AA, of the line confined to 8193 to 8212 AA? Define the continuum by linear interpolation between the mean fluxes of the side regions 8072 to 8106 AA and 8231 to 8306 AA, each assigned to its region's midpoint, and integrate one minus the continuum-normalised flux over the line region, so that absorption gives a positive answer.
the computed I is 1.6 AA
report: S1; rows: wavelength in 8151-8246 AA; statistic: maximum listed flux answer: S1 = 150.5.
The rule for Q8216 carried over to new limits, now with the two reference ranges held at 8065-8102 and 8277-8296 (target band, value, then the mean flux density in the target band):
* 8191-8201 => 1.58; 123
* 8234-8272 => -0.72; 149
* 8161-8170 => -0.15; 148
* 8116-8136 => -0.37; 148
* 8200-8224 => 0.34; 144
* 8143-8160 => -0.31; 148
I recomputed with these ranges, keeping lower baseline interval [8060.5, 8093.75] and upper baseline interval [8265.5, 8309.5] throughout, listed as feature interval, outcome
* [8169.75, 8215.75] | 2.91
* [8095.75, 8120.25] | -0.27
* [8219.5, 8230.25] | -0.09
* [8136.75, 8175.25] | -0.86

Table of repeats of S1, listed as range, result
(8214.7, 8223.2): 147.2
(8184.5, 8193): 135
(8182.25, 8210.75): 145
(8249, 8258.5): 150.8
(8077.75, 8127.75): 148.9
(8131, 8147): 150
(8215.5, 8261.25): 150.9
